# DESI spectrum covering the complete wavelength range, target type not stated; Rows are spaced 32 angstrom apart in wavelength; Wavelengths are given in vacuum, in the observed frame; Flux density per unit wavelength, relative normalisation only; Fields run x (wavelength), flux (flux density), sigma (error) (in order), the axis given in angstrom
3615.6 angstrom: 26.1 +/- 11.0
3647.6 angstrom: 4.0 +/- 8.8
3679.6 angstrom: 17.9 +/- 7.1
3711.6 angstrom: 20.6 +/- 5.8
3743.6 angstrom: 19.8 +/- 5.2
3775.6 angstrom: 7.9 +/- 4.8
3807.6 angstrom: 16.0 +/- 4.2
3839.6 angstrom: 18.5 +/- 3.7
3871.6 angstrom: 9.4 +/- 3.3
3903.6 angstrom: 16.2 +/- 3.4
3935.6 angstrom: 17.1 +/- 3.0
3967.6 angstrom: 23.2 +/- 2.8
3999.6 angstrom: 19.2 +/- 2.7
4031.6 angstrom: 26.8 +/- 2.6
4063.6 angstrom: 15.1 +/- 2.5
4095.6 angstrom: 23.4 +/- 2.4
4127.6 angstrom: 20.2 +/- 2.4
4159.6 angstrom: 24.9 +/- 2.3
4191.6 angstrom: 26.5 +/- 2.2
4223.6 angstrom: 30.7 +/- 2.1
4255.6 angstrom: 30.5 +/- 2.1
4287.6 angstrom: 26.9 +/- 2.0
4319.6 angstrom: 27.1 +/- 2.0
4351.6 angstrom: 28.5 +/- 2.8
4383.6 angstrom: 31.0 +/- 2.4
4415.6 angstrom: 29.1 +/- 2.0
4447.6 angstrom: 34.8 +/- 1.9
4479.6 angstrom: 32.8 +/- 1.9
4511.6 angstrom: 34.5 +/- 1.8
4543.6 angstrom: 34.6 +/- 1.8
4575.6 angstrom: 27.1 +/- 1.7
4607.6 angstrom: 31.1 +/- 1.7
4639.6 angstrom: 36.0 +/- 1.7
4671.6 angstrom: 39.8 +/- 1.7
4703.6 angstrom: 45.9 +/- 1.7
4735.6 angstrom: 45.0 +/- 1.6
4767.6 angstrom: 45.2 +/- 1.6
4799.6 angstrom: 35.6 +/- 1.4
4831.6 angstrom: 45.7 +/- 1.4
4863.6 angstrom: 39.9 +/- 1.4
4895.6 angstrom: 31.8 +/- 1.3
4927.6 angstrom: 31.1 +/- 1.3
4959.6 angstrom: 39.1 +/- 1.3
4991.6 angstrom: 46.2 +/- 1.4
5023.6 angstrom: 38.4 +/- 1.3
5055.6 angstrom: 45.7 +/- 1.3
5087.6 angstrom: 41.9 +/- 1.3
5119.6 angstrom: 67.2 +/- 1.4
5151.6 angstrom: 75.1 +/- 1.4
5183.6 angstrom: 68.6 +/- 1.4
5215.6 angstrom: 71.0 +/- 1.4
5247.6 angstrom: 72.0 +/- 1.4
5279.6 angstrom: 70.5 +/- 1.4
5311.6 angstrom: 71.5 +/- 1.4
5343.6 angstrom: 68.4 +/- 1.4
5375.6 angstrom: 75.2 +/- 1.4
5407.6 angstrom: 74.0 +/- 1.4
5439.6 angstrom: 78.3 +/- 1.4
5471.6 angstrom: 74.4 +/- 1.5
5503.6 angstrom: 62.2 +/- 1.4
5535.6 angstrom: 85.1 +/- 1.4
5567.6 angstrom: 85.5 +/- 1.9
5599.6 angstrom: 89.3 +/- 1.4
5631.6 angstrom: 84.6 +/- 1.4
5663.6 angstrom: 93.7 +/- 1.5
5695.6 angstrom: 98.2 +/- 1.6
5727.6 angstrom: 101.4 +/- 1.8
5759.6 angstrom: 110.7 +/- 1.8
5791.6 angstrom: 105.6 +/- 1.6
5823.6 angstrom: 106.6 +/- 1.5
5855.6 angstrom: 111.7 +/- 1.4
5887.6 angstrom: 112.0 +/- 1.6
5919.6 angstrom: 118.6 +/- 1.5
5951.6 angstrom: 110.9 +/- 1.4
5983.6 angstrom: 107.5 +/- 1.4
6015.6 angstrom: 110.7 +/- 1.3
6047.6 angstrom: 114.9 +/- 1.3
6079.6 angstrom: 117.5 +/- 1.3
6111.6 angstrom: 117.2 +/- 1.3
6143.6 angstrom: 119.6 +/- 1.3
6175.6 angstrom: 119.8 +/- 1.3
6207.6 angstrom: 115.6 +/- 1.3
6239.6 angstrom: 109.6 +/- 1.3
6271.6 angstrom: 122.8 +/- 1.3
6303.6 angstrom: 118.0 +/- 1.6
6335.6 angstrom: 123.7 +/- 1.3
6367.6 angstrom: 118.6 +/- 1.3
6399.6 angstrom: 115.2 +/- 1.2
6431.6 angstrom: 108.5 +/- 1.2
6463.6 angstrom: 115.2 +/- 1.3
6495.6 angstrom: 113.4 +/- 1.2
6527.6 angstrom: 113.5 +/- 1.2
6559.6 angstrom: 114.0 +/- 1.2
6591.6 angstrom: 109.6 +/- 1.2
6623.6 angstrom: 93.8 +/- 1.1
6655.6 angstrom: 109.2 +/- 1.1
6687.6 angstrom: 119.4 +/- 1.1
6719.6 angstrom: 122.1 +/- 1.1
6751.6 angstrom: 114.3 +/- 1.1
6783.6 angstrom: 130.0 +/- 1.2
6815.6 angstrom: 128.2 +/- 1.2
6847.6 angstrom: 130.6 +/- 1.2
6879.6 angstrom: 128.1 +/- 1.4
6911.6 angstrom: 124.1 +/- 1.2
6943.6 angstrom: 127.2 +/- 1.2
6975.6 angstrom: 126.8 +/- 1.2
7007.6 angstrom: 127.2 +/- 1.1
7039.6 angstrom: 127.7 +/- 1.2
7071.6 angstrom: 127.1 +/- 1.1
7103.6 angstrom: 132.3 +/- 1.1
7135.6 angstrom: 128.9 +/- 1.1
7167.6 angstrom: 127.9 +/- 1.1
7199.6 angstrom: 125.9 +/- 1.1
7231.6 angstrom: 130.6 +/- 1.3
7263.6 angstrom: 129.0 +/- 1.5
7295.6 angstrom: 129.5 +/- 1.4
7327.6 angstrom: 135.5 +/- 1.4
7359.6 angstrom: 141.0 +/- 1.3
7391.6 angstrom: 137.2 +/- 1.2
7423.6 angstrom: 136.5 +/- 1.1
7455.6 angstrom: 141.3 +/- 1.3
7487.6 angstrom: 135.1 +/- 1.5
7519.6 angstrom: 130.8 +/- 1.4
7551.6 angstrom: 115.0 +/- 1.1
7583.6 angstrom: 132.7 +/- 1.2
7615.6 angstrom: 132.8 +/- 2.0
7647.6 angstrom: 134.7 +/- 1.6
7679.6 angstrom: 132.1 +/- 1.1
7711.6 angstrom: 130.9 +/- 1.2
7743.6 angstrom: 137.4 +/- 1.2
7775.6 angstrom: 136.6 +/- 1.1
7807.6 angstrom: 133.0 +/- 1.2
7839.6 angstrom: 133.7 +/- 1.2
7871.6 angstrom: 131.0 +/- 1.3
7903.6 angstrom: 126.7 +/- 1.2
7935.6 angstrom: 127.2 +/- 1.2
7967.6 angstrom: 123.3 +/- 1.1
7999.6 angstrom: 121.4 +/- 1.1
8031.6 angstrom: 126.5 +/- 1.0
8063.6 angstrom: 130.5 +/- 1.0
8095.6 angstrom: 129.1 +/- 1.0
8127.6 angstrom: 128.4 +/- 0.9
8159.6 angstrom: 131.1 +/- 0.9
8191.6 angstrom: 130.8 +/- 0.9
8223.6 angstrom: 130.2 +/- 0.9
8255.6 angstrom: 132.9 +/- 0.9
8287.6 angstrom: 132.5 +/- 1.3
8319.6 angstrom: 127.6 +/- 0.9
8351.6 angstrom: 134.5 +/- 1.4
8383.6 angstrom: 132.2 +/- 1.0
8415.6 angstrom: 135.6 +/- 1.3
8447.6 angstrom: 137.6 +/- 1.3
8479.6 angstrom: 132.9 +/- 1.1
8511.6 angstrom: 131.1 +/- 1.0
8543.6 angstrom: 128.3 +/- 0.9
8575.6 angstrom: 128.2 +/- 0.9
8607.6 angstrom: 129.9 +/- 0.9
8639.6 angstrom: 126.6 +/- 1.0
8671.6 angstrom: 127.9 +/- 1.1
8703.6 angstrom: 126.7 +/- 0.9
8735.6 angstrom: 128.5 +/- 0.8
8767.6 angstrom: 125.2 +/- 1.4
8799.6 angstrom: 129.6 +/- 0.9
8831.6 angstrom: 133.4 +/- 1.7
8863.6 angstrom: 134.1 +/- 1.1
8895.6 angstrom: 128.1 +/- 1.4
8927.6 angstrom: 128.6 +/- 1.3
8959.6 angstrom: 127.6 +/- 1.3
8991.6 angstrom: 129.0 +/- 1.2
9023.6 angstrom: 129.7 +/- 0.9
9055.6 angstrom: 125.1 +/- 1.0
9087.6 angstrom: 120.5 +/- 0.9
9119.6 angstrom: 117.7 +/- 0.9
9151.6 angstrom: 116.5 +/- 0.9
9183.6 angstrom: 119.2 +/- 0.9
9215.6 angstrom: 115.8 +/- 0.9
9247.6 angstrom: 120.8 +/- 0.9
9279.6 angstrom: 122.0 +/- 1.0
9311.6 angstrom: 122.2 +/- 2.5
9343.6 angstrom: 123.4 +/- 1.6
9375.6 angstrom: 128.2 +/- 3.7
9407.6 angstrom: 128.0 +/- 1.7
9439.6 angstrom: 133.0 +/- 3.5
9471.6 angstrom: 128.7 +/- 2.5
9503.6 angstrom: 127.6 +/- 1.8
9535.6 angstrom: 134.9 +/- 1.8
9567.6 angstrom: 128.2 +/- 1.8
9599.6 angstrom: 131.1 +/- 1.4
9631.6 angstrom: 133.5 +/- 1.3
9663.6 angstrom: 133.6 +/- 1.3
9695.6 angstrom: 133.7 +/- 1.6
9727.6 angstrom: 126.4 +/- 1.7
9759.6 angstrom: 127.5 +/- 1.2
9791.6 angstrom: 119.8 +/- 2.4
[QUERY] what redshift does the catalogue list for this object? 0.280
